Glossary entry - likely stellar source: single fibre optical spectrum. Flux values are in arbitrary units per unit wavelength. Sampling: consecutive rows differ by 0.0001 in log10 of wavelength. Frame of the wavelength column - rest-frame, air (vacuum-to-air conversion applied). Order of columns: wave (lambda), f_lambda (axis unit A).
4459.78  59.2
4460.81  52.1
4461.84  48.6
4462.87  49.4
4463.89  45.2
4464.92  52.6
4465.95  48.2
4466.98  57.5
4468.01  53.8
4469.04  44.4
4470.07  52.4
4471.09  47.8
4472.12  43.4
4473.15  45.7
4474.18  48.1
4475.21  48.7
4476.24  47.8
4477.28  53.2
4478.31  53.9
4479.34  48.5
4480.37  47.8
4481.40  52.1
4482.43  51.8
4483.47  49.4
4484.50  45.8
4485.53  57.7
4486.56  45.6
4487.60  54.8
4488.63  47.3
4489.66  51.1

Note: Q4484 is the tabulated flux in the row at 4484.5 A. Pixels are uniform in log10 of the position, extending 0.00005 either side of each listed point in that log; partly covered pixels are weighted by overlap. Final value 45.8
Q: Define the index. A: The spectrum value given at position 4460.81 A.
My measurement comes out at 52.1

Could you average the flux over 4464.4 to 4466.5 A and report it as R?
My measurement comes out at 50.4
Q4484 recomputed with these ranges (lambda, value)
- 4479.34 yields 48.5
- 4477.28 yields 53.2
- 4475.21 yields 48.7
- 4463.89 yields 45.2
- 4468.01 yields 53.8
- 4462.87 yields 49.4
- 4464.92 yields 52.6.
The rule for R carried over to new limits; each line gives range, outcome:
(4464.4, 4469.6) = 51.2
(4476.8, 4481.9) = 51.1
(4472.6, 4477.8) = 48.6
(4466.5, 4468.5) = 55.6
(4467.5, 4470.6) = 50.3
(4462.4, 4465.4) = 49.1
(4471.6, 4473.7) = 44.6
